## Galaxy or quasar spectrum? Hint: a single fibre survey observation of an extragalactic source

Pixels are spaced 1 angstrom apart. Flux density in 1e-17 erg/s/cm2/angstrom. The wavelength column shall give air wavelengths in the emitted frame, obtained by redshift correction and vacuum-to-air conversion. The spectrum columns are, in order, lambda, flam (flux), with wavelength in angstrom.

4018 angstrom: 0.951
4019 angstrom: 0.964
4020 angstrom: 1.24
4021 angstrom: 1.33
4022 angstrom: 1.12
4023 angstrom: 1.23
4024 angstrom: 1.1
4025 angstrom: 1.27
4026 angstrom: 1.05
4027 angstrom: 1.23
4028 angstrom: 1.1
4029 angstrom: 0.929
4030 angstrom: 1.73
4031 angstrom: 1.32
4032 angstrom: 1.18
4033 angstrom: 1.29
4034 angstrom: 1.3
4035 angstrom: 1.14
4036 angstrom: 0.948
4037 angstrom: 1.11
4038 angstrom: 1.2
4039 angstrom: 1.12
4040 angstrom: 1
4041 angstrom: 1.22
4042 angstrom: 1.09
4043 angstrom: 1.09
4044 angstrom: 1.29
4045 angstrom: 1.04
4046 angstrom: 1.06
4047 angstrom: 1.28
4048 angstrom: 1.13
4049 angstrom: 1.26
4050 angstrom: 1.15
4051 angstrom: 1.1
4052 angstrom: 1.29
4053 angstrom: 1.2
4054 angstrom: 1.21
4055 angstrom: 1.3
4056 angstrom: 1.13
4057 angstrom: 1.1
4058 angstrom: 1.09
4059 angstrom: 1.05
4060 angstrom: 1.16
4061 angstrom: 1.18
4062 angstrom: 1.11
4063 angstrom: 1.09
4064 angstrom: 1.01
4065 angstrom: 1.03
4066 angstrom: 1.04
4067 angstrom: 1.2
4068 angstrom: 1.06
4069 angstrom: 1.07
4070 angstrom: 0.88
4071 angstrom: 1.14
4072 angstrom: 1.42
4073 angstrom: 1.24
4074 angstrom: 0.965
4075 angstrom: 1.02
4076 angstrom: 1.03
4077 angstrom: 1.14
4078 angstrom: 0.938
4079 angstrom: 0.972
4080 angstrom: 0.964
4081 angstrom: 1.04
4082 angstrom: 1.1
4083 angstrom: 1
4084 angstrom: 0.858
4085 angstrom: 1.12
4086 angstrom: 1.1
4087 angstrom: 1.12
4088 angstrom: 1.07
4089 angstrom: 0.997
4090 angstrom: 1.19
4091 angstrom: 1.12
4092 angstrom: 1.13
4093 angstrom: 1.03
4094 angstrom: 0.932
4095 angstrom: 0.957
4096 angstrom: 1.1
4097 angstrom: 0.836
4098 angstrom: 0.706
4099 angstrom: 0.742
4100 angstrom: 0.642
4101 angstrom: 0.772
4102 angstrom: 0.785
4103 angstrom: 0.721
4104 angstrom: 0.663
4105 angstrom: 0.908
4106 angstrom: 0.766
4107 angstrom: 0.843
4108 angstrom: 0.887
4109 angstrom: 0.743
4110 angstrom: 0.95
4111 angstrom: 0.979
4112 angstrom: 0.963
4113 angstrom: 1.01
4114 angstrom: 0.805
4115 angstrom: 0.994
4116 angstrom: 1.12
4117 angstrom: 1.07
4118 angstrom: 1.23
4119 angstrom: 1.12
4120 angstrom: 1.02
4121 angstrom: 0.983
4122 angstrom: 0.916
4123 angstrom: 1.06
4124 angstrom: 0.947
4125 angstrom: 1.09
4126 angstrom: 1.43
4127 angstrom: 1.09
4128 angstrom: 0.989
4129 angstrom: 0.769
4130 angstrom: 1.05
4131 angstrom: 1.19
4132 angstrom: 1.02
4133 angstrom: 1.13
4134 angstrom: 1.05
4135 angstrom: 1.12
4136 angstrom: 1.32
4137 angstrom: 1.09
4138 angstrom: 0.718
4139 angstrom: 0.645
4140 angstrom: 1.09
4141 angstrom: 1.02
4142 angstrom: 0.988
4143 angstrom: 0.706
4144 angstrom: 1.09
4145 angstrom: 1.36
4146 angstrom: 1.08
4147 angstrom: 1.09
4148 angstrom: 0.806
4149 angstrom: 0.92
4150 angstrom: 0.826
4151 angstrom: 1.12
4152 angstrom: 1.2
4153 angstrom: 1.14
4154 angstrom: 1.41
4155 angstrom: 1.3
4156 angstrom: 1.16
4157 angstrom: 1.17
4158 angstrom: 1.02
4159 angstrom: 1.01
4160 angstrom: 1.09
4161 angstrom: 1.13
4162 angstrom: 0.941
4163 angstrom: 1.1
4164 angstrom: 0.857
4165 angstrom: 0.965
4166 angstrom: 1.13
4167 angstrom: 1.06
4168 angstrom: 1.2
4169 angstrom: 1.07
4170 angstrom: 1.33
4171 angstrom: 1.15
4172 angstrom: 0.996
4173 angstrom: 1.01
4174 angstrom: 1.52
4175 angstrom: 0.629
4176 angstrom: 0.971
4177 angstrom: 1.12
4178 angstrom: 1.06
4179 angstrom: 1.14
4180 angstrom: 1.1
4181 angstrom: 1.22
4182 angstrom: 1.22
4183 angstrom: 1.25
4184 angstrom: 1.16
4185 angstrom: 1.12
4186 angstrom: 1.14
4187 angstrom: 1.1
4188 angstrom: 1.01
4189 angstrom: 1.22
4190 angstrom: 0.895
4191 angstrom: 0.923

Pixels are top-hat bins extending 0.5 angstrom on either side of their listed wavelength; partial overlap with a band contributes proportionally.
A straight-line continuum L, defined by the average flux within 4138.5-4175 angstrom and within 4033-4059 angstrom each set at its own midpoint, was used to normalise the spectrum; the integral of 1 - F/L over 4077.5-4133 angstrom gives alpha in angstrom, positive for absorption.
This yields 6.7 angstrom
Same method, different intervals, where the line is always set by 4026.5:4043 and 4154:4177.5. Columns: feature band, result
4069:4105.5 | 5.1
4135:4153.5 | 1.5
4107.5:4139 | 2.8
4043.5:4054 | -0.1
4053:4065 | 0.4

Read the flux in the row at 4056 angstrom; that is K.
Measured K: 1.13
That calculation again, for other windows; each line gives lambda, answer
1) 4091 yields 1.12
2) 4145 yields 1.36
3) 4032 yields 1.18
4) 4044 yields 1.29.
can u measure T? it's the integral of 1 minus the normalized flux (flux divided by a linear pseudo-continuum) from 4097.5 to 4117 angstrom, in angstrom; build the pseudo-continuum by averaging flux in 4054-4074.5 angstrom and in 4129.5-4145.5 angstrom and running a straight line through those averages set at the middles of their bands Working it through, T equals 4.0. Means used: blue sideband 1.12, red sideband 1.04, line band 0.848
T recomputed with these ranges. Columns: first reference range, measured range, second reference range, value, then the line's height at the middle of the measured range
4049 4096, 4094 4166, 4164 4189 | 7.0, 1.1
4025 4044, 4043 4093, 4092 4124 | -2.3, 1.06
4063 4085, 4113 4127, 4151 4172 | 0.4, 1.09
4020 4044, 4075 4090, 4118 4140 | 1.0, 1.11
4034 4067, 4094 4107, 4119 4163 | 3.4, 1.09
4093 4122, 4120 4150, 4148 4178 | -1.0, 0.993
